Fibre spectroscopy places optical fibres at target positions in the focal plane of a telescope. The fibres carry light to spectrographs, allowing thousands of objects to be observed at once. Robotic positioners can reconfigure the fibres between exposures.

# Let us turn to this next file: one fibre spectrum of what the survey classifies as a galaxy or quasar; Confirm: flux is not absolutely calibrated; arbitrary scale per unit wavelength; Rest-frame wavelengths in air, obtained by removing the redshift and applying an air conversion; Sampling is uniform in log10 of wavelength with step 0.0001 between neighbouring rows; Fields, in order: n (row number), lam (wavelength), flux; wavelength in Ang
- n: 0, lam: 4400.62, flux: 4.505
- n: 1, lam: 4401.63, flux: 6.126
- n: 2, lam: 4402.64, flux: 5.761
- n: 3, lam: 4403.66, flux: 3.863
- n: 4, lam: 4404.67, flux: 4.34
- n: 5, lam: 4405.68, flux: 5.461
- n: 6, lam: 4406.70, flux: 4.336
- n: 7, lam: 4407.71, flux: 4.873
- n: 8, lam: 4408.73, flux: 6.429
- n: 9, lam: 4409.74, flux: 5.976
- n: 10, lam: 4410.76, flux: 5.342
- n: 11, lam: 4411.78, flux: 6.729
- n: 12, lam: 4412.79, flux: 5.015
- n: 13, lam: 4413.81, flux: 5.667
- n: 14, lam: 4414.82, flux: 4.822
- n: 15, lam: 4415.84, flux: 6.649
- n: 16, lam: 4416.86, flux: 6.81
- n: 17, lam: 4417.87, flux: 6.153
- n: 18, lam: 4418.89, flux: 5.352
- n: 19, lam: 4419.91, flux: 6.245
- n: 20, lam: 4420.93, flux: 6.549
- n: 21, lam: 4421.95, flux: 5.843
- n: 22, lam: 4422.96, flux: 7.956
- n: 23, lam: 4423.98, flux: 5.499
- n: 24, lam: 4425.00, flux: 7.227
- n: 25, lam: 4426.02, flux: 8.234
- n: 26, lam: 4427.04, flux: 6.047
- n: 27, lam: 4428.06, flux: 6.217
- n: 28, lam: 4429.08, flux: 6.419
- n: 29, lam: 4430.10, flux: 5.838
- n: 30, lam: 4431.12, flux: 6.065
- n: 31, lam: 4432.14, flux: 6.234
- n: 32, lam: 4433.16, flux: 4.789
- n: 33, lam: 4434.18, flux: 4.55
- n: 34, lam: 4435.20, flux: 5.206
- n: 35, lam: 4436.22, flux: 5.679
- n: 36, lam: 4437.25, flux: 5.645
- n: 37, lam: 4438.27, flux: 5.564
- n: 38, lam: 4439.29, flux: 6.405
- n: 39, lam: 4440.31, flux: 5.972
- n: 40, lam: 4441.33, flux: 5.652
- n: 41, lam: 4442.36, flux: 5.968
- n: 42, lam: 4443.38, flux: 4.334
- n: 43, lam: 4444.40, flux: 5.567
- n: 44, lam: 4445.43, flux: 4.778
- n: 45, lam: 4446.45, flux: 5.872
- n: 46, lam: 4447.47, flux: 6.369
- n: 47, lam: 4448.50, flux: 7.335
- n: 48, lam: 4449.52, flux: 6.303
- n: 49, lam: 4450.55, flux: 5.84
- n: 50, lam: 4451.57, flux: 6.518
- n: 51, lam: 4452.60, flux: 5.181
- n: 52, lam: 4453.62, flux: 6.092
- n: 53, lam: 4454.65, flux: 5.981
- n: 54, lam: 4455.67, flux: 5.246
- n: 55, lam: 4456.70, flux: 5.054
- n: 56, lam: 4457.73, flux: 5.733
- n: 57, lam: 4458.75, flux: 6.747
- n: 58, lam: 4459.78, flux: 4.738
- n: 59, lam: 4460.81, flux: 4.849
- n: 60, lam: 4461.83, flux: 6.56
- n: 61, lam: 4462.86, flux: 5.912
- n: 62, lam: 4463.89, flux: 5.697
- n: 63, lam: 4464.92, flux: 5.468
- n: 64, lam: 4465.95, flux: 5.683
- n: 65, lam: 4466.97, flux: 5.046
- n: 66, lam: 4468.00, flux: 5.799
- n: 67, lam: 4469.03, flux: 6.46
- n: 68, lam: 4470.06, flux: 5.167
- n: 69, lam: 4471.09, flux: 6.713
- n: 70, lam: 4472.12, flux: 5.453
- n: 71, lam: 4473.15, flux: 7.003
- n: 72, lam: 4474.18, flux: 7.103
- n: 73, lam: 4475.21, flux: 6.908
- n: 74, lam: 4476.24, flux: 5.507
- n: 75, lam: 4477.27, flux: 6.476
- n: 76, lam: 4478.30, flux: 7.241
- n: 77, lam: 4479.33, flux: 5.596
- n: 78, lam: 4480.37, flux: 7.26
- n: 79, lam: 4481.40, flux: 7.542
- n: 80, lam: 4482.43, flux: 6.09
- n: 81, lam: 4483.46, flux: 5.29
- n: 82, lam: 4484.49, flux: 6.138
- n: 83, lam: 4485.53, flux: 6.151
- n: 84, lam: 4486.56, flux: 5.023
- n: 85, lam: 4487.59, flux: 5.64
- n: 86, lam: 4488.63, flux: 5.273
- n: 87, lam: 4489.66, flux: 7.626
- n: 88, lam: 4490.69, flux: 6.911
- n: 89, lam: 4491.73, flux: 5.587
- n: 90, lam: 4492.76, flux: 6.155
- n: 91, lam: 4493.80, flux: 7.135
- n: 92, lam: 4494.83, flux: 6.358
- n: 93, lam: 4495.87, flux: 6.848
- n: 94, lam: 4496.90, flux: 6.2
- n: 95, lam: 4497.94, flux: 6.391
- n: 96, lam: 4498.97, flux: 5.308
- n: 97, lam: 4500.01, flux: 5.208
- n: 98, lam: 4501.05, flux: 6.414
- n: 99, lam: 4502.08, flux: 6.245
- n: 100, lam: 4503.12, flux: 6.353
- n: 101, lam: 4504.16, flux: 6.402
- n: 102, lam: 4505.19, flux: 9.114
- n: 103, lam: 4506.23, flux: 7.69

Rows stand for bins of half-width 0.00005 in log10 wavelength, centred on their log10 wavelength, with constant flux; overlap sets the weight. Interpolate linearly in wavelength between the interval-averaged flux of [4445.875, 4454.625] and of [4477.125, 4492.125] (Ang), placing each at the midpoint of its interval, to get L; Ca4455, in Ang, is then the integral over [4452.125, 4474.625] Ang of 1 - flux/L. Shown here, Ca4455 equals 1.5 Ang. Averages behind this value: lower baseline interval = 6.17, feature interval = 5.8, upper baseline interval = 6.25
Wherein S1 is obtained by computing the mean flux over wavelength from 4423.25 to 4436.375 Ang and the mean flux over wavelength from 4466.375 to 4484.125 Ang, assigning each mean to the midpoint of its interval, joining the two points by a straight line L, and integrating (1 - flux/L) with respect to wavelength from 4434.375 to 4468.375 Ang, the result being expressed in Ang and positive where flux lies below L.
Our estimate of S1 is 2.44 Ang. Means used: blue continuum 6.04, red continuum 6.27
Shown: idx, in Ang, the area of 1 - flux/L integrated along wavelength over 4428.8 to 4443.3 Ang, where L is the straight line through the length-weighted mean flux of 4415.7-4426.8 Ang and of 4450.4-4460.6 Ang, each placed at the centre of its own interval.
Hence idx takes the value 1.2 Ang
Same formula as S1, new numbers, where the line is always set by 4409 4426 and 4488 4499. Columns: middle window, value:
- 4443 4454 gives 0.7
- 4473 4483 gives -0.5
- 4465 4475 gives 0.4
